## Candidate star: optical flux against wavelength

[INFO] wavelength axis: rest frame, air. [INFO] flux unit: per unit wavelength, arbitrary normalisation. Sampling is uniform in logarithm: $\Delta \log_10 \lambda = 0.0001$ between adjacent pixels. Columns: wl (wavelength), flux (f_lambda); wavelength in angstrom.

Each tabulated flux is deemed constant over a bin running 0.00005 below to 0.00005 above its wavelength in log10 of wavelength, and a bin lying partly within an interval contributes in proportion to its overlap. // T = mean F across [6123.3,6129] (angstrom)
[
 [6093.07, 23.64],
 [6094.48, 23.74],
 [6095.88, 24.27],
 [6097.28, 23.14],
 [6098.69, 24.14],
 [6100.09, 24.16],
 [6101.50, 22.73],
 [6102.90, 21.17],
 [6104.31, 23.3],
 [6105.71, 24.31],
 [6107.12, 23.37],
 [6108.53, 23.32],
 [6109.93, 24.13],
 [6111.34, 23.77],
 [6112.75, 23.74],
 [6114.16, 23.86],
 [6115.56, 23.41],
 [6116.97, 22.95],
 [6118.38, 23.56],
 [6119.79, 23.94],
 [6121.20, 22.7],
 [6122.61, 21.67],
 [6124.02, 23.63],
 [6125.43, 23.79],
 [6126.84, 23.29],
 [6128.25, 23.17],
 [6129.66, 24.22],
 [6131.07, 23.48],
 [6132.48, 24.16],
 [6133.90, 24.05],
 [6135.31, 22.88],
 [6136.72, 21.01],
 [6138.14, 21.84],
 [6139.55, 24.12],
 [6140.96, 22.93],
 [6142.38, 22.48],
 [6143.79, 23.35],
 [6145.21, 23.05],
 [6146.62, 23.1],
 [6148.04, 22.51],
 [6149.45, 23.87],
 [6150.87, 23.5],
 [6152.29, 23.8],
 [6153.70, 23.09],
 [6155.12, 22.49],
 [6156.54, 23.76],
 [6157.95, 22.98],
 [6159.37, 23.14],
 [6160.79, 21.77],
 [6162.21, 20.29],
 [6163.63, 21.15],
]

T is 23.5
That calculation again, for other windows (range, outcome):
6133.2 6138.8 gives 22.4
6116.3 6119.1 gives 23.2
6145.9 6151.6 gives 23.2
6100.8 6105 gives 22.4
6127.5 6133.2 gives 23.7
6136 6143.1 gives 22.5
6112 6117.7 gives 23.5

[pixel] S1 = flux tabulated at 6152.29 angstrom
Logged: 23.8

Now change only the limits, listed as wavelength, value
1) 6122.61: 21.67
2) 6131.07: 23.48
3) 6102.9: 21.17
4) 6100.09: 24.16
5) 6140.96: 22.93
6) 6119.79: 23.94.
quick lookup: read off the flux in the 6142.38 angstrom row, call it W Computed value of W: 22.48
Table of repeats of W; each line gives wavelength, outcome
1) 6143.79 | 23.35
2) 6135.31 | 22.88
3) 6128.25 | 23.17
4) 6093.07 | 23.64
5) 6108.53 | 23.32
